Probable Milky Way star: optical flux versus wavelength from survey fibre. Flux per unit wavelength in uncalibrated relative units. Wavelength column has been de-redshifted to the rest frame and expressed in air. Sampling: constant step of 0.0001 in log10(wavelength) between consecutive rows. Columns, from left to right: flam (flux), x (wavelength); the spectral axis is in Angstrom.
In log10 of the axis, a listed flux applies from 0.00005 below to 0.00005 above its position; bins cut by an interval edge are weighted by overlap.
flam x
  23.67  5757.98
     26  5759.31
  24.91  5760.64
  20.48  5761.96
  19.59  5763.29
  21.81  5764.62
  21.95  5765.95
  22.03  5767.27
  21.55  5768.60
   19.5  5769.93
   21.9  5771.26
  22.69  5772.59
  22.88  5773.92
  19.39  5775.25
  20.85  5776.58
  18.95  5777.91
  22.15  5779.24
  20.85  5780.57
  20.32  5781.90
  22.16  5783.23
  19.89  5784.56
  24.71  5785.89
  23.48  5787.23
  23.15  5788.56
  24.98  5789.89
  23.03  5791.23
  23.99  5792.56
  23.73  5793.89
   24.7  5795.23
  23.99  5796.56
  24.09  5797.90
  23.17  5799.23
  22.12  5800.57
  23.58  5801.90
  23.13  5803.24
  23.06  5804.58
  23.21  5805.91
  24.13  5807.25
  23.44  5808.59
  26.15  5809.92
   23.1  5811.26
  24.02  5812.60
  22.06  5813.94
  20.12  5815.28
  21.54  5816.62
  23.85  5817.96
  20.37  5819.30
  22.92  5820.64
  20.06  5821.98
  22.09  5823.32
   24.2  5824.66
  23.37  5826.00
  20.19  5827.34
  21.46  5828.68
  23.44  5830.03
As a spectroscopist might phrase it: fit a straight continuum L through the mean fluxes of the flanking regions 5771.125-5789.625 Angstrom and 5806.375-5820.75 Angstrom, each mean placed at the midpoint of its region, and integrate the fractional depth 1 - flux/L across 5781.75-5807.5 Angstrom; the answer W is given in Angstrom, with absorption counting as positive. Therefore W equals -1.2 Angstrom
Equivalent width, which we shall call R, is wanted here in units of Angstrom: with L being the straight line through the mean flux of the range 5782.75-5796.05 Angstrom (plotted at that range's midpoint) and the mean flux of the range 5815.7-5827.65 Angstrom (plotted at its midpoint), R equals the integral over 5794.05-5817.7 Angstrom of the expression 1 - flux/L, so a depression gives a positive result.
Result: -0.6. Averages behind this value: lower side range 23.4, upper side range 22.1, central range 23.3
